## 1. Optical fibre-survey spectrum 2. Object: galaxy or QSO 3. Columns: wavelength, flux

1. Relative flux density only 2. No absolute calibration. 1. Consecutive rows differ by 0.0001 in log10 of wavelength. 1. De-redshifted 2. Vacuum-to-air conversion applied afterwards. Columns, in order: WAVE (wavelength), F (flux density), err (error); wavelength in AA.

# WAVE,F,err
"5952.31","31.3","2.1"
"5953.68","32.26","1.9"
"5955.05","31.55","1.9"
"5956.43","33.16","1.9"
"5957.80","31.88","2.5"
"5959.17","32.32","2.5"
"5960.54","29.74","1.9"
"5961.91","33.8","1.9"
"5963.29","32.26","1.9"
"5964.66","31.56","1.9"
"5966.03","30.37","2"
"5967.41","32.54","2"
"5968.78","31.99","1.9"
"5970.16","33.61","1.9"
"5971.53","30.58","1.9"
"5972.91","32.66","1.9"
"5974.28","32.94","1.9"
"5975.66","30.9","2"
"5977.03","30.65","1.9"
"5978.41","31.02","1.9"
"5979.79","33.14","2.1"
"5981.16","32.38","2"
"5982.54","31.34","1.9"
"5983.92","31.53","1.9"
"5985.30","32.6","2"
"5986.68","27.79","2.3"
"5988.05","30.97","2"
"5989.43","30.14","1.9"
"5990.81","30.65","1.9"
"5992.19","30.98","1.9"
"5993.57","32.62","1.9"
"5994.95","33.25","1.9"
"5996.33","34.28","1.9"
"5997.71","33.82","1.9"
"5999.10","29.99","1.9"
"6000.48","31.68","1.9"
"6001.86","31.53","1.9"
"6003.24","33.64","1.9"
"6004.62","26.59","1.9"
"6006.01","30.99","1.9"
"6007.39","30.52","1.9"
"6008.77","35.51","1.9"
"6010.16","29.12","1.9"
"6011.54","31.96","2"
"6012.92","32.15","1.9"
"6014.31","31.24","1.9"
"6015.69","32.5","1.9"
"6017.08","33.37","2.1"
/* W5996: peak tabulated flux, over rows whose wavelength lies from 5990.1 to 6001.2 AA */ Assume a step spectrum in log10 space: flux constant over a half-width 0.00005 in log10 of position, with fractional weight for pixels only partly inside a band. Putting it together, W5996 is 34.28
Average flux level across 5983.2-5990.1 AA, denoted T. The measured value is 30.6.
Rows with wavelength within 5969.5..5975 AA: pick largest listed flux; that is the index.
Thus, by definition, 33.61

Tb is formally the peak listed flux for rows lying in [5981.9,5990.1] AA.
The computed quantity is 32.6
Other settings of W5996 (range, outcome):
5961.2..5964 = 33.8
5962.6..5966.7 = 32.26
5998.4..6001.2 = 31.68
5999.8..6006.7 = 33.64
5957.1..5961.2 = 32.32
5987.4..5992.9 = 30.98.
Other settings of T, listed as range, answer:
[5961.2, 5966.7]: 32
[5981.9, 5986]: 31.8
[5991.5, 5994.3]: 31.8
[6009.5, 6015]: 31.2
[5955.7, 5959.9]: 32.4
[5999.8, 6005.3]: 30.9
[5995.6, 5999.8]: 32.7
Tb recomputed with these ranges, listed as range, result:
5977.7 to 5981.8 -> 33.14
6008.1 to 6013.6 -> 35.51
